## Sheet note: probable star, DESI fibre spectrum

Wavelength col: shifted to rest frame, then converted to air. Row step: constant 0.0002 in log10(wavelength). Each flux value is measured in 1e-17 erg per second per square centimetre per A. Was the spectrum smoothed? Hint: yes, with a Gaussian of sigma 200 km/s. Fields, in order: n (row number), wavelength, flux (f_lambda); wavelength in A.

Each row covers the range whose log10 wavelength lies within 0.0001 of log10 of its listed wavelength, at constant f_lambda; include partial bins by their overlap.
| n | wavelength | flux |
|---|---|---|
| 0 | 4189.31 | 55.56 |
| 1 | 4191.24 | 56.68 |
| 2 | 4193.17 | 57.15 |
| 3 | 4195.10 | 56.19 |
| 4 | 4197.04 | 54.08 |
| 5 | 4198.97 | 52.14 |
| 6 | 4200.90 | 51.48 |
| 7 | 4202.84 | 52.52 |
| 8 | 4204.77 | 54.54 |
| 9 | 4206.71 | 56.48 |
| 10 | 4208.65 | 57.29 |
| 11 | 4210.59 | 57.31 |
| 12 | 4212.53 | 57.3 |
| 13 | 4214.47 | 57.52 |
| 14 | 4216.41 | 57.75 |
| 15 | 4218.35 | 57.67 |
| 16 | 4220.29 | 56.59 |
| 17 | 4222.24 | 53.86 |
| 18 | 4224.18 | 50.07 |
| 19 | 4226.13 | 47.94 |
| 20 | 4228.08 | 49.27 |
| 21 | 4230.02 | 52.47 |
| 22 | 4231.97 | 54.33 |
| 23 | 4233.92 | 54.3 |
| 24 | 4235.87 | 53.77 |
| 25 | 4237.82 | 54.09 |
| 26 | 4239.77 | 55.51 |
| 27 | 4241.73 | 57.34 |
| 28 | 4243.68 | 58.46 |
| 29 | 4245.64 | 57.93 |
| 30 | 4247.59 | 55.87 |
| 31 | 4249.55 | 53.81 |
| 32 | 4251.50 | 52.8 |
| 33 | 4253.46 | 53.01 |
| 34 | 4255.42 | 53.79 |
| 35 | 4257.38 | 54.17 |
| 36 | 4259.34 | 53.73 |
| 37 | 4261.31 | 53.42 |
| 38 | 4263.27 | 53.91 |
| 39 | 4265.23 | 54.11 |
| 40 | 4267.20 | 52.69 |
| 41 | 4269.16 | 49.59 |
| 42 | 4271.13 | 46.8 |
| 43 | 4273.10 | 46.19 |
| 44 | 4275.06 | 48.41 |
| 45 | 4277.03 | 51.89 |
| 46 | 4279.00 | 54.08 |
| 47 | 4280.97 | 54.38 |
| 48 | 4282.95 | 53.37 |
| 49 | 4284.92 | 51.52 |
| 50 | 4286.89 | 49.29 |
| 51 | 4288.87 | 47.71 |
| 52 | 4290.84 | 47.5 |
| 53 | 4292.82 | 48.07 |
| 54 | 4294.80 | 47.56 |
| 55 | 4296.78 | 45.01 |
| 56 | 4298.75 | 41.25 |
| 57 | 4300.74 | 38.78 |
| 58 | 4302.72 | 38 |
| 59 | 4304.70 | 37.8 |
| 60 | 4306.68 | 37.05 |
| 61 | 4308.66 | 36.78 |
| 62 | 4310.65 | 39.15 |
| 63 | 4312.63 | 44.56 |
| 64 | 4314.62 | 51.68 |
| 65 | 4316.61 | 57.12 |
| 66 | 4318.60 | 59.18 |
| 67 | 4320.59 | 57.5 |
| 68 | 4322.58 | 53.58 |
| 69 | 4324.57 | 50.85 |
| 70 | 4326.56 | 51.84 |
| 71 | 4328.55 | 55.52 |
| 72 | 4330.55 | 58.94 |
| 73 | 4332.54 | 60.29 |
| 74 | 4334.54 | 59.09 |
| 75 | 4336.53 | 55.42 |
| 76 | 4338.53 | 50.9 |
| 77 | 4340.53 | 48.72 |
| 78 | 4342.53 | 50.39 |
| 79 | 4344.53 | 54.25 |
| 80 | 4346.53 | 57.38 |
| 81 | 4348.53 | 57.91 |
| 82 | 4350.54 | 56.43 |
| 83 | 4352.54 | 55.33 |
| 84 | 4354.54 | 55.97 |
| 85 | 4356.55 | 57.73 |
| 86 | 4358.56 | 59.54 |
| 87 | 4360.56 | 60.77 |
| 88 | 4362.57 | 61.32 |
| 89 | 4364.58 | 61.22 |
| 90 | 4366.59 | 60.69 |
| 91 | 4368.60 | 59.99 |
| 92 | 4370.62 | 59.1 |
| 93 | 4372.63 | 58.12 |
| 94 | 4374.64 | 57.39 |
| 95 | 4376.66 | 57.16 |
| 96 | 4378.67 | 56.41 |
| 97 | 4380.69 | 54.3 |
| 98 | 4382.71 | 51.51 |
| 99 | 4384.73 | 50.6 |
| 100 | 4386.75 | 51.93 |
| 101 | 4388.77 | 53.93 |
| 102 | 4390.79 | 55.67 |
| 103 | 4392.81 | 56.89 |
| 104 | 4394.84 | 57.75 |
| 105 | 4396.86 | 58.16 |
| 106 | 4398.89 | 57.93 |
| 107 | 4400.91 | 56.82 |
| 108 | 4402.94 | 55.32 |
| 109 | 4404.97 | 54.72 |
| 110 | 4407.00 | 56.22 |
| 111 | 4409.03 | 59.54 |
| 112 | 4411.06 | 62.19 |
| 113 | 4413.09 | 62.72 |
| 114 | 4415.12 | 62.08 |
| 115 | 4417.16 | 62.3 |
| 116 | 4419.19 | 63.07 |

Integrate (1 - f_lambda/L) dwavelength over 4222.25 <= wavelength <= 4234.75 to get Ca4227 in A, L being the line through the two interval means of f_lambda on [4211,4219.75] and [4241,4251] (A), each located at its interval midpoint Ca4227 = 1.2 A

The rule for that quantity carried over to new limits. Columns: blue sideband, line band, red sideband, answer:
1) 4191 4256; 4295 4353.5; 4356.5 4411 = 6.2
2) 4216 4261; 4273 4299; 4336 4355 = 2.3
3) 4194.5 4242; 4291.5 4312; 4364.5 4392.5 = 5.3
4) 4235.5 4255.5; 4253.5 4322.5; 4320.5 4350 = 7.8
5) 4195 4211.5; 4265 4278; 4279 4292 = 0.4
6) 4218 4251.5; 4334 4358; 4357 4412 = 0.6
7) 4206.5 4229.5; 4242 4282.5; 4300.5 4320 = -2.6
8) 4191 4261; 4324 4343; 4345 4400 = 0.7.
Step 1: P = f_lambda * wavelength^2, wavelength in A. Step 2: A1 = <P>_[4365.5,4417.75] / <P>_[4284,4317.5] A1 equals 1.3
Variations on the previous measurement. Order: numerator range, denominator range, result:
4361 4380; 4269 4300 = 1.26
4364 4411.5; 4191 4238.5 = 1.13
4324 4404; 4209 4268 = 1.09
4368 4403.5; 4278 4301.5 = 1.21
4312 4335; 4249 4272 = 1.08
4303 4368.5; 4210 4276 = 1.04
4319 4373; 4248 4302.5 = 1.17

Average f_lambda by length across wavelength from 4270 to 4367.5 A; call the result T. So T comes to 51.5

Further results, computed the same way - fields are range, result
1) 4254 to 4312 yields 47.8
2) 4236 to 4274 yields 53.5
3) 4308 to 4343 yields 52.5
